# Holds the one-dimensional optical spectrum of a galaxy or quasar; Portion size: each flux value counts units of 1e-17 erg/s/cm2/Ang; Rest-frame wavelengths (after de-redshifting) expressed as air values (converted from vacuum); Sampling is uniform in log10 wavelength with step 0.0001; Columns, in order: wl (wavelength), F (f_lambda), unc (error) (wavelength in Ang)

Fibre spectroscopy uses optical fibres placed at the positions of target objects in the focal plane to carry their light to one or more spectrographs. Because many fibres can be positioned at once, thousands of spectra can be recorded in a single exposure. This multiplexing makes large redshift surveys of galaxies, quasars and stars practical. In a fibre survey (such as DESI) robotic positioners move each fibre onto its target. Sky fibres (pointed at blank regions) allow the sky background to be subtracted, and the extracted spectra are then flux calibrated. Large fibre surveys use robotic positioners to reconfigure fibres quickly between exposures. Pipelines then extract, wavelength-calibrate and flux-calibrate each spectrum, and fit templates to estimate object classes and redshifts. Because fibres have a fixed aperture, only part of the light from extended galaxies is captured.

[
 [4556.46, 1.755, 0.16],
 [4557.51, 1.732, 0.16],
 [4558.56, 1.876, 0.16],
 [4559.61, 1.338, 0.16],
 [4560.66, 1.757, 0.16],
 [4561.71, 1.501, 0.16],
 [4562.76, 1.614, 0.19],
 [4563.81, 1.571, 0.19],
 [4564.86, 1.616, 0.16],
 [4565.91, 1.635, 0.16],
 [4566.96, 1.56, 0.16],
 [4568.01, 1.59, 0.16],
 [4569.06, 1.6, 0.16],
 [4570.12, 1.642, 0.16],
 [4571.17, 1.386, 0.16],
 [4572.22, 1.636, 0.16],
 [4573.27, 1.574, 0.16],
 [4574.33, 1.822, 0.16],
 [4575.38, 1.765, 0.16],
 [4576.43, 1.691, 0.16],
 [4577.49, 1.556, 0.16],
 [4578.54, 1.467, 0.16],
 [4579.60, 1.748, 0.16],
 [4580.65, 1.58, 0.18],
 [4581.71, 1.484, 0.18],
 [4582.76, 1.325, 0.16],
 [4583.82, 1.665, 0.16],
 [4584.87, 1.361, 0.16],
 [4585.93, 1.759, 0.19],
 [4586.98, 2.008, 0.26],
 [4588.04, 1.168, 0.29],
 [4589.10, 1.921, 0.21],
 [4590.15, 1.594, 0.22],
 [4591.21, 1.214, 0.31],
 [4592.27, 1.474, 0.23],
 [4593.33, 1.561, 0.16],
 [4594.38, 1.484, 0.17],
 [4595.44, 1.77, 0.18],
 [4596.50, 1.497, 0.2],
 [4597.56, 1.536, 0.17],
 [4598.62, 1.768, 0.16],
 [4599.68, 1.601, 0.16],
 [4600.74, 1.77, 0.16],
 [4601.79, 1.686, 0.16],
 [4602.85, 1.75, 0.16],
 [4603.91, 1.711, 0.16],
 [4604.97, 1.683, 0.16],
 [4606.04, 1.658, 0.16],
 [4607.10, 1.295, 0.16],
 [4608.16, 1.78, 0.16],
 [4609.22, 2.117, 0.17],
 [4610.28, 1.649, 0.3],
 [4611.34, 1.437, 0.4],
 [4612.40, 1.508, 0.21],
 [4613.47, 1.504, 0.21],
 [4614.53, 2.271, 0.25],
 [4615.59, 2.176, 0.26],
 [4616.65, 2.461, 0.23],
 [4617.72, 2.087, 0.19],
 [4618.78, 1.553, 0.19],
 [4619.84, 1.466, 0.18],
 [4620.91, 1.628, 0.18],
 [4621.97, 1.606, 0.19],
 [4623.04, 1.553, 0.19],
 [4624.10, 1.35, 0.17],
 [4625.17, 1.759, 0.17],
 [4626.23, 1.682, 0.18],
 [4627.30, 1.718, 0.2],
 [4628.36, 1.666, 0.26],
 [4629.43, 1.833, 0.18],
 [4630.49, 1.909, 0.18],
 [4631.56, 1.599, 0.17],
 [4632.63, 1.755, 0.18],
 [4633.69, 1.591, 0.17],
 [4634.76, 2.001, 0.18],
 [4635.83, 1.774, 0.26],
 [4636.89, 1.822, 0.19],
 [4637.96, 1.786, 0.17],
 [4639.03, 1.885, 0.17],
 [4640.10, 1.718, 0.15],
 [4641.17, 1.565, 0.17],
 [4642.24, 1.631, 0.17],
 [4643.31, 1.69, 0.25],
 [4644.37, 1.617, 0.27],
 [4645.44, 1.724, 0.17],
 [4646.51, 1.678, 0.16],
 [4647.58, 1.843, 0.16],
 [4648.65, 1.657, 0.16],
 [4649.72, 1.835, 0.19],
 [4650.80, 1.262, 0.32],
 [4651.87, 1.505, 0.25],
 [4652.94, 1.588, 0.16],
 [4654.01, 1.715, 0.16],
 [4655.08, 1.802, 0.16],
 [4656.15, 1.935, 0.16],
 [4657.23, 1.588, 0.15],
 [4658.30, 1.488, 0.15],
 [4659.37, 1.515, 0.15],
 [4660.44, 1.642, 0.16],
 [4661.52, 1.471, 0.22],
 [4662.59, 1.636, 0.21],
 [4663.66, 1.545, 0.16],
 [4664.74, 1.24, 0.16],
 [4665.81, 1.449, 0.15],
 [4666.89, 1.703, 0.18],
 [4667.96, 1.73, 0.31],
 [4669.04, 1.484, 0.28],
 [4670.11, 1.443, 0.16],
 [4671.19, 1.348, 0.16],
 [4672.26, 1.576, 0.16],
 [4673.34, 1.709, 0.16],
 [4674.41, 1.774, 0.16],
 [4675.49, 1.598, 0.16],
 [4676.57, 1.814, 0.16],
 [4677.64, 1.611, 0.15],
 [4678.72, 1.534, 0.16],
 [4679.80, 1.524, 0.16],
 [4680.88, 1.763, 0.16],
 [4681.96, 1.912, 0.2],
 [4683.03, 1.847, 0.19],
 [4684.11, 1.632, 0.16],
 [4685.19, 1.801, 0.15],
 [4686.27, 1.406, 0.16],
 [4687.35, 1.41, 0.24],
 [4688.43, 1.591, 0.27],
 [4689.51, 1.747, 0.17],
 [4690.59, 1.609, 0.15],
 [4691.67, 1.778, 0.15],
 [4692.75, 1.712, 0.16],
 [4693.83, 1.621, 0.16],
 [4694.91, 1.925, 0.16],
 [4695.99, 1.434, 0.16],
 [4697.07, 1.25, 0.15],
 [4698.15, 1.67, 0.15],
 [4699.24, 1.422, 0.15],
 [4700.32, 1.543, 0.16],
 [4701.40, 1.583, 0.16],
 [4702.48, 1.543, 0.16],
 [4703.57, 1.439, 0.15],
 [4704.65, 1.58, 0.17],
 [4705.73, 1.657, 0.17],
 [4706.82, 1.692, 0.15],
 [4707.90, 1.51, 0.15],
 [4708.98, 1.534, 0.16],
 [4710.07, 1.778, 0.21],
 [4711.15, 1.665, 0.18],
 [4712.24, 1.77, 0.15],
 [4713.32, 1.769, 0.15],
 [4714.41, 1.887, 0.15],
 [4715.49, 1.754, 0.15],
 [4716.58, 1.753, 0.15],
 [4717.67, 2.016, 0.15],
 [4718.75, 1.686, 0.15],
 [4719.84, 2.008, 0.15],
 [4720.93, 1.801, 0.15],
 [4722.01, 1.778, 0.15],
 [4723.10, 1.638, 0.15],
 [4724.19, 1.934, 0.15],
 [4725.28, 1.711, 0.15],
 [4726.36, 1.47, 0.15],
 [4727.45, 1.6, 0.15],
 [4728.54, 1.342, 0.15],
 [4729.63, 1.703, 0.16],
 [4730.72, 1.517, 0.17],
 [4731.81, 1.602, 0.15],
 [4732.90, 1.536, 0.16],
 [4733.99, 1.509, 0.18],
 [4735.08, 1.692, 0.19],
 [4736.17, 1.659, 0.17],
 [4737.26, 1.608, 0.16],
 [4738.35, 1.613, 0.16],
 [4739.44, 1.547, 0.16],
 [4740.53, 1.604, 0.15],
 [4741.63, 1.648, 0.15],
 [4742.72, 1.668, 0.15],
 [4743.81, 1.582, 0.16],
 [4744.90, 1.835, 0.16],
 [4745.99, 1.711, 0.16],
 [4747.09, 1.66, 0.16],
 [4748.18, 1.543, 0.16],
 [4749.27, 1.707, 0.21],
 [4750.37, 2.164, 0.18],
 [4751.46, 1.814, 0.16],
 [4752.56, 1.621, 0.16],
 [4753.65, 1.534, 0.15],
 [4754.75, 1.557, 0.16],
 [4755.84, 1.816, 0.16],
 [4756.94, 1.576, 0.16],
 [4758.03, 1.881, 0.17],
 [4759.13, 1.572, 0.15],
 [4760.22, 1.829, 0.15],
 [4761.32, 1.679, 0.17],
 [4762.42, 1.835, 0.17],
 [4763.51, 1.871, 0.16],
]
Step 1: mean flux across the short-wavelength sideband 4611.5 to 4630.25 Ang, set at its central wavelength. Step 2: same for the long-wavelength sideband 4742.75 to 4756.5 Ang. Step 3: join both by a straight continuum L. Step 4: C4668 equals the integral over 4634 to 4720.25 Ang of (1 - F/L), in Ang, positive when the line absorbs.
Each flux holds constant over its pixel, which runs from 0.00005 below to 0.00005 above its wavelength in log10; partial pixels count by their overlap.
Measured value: 4.0 Ang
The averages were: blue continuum 1.75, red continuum 1.71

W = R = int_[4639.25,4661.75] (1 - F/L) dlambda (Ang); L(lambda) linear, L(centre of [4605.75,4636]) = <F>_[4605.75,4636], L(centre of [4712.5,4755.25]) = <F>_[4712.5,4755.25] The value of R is 1.0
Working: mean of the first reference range 1.74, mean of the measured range 1.65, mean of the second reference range 1.69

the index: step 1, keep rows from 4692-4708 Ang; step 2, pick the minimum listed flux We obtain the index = 1.25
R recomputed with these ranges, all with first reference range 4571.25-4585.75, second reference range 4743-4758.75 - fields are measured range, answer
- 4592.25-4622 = -1.91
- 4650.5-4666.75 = 0.78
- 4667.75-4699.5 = 0.77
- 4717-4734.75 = 0.16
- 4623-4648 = -1.35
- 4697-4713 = 0.87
